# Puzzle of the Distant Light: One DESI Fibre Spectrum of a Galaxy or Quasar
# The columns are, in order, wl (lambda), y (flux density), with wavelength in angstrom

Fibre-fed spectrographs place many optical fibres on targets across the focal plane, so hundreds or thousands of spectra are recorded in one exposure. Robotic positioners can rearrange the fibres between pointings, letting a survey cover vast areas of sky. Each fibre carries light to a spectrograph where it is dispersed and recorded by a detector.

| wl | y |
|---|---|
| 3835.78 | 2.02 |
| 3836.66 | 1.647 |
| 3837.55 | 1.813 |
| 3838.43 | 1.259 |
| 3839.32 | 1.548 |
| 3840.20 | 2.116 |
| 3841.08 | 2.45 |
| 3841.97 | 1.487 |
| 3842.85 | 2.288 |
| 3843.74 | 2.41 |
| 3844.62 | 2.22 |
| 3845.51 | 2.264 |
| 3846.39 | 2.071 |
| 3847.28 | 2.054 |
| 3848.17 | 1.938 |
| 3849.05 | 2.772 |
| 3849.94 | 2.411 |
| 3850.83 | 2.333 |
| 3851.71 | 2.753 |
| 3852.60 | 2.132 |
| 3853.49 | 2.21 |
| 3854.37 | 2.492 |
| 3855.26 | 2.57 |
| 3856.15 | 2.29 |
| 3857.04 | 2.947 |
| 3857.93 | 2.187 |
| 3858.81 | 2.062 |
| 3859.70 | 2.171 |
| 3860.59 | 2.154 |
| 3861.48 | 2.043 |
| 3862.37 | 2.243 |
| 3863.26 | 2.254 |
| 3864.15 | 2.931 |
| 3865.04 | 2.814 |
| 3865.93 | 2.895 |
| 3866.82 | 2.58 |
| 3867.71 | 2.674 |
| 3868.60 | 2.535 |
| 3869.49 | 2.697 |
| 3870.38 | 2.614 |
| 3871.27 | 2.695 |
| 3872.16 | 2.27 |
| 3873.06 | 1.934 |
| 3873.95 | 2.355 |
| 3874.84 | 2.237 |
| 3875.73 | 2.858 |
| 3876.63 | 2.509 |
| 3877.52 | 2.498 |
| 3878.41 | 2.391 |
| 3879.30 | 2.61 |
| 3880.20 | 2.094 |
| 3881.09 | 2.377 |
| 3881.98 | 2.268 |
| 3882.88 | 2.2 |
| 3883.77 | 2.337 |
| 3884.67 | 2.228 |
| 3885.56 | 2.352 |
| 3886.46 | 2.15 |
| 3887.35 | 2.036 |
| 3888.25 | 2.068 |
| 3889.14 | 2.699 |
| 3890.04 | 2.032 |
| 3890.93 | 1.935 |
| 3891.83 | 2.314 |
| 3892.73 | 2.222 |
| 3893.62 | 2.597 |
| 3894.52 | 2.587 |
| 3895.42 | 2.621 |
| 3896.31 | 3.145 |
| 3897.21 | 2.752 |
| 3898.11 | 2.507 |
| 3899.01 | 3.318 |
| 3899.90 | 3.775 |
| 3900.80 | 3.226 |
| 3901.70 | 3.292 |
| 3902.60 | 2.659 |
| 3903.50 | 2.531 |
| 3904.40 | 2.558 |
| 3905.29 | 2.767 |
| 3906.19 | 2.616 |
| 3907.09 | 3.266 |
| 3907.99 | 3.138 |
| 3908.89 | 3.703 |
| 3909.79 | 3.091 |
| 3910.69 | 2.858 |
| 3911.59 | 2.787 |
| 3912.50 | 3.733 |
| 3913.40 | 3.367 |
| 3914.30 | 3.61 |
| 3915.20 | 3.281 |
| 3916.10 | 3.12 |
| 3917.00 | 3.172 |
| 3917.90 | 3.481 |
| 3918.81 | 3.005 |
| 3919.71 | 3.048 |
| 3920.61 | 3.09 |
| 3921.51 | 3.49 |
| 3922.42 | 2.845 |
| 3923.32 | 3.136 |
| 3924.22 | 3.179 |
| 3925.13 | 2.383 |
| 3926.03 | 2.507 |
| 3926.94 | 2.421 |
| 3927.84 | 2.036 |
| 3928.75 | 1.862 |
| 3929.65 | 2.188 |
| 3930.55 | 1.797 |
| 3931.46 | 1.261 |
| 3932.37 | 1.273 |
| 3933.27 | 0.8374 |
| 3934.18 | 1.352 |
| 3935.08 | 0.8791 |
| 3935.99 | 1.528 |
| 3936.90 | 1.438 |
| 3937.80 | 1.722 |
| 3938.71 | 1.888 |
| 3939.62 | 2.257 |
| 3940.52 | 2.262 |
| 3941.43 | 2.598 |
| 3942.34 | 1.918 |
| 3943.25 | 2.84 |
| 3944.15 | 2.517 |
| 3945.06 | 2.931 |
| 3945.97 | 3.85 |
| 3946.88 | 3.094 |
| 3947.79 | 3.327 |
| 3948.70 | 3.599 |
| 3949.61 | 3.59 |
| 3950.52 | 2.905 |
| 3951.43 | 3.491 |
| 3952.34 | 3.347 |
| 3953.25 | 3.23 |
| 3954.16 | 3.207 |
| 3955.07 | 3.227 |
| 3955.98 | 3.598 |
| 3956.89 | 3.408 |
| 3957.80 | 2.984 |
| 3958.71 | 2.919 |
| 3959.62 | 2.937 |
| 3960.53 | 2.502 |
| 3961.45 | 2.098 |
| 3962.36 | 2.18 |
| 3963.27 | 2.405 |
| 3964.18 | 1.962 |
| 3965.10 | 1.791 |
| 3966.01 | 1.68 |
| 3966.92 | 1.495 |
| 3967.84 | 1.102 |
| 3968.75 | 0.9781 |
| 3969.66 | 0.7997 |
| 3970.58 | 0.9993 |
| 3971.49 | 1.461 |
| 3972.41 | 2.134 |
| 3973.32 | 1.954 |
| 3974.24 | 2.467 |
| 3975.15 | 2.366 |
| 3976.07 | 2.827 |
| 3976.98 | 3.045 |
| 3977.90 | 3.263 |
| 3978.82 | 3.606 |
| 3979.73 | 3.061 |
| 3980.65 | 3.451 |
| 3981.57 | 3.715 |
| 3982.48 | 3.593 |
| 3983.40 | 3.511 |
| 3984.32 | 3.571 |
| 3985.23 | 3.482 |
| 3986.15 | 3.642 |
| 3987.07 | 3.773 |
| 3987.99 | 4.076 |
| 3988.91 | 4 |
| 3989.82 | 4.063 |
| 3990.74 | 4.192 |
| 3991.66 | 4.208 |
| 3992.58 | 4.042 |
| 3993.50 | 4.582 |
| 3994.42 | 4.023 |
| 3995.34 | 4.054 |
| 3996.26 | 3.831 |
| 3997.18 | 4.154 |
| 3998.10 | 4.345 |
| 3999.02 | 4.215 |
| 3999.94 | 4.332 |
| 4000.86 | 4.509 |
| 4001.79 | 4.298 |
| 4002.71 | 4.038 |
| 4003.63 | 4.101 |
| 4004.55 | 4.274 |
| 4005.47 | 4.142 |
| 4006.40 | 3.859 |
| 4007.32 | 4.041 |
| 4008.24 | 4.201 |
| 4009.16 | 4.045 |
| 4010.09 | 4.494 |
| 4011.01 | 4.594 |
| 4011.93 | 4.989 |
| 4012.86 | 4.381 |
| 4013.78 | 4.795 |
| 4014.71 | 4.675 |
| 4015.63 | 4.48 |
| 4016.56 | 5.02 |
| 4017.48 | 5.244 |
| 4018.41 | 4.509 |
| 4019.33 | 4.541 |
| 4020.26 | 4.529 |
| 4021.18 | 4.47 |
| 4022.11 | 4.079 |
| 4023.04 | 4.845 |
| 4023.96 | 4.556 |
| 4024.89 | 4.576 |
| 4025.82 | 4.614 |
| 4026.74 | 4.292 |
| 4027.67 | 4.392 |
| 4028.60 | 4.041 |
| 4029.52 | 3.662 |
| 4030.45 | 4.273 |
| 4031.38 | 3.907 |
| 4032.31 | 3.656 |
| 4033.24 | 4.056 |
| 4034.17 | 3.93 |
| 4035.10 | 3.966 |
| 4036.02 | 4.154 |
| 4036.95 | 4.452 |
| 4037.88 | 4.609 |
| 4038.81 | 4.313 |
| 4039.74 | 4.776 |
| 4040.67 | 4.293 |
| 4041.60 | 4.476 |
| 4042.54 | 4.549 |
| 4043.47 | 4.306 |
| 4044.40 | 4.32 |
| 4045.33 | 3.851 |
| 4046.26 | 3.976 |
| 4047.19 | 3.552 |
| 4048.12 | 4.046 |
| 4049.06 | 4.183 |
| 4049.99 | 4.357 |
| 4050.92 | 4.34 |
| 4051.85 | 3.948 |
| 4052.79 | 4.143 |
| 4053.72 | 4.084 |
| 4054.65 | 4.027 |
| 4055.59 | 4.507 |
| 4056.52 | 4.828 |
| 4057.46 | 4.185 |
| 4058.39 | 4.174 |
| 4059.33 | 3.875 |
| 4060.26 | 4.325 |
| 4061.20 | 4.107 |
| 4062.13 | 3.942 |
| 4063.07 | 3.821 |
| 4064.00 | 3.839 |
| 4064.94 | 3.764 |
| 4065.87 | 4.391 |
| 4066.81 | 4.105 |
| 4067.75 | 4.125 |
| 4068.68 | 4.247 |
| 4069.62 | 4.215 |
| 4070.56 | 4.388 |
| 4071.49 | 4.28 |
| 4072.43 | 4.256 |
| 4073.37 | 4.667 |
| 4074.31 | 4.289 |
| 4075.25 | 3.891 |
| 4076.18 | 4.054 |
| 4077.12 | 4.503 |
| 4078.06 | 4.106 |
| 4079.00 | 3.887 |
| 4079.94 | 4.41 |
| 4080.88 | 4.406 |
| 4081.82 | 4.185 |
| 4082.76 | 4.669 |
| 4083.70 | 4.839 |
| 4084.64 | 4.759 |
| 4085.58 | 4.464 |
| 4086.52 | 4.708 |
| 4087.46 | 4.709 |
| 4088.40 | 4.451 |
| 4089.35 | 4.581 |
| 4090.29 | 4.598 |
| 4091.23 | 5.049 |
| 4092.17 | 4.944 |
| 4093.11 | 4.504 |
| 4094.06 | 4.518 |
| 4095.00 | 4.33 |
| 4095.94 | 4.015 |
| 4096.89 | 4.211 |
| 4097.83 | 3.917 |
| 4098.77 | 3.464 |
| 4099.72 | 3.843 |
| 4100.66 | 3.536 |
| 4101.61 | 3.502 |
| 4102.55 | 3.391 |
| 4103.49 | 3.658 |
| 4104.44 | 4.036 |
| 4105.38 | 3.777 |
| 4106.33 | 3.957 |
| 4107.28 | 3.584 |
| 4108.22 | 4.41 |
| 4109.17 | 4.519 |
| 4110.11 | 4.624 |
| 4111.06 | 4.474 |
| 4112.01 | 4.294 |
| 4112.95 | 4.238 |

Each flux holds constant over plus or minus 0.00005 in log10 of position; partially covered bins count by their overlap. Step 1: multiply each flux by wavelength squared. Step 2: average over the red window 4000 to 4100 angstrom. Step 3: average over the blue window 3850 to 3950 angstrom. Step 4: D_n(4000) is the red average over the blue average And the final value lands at 1.8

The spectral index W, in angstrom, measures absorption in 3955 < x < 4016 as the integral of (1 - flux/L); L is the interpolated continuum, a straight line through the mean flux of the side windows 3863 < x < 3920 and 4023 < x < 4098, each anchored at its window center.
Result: 4.0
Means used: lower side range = 2.71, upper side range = 4.28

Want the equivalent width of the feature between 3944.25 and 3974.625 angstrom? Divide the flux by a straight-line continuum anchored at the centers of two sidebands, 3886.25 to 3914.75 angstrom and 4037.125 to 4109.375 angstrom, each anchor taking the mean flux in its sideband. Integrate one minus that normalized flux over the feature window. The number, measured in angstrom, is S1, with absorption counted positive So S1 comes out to 6.9 angstrom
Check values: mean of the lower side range 2.82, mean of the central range 2.53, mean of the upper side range 4.22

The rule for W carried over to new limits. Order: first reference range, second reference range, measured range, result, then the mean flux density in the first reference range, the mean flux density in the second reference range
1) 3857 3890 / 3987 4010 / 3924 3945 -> 8.3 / 2.39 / 4.15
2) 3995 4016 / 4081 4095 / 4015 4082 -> 3.2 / 4.3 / 4.62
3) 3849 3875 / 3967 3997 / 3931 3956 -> 3.7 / 2.44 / 3.11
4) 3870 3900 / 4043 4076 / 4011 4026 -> -3.6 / 2.44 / 4.15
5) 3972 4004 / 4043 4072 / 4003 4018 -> -2.5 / 3.67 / 4.14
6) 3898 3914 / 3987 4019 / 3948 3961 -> 1.7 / 3.08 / 4.31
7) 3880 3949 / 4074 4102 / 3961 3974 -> 6.1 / 2.59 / 4.31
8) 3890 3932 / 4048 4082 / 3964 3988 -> 6.0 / 2.82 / 4.19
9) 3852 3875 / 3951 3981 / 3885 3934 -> -4.8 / 2.43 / 2.48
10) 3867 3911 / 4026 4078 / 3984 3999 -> -1.8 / 2.6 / 4.18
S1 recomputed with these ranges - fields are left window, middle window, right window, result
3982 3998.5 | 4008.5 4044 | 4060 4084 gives -3.0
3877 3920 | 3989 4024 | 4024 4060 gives -4.6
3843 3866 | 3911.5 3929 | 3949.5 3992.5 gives -2.3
